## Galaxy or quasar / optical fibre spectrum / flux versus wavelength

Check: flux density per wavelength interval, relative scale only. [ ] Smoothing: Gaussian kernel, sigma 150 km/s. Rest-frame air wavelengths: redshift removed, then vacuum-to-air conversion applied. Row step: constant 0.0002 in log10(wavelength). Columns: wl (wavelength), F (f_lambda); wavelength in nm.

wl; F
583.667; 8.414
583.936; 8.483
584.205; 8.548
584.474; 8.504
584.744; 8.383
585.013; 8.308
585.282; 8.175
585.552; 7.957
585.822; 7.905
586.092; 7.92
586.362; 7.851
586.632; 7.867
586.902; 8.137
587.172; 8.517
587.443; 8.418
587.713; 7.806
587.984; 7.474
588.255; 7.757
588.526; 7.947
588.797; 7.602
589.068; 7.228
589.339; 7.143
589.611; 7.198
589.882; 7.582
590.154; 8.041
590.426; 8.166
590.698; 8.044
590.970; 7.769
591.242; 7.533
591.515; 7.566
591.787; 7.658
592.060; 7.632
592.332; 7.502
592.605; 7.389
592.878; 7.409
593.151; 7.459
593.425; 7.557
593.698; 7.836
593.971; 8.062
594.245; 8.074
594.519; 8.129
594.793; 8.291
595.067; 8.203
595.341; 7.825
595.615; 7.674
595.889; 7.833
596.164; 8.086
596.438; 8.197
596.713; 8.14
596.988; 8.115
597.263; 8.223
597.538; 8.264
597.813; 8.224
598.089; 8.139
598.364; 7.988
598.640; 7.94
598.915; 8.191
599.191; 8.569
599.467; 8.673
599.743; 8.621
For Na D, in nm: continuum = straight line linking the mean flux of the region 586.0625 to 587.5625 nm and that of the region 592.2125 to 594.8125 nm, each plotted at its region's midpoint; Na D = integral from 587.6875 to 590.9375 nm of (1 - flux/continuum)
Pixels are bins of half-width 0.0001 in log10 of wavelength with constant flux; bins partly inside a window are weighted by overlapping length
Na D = 0.13 nm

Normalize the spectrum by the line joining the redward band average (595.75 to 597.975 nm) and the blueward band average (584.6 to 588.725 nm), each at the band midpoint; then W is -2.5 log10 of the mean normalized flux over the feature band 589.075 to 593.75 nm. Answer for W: 0.065 mag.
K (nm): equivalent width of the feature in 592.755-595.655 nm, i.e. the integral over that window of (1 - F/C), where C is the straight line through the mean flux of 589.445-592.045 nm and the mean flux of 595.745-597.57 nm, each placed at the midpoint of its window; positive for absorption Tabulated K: 0.03 nm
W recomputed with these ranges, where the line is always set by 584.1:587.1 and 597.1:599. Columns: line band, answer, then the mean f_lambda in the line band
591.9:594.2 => 0.071 mag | 7.62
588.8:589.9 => 0.119 mag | 7.3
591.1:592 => 0.077 mag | 7.59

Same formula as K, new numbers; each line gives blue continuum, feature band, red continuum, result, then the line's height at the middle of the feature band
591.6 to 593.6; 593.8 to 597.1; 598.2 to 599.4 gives -0.090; 7.84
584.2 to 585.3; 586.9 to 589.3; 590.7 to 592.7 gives 0.056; 8.01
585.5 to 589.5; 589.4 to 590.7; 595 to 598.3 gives 0.025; 7.9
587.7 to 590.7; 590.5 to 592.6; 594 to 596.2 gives 0.032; 7.79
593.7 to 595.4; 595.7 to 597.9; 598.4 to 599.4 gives 0.012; 8.17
